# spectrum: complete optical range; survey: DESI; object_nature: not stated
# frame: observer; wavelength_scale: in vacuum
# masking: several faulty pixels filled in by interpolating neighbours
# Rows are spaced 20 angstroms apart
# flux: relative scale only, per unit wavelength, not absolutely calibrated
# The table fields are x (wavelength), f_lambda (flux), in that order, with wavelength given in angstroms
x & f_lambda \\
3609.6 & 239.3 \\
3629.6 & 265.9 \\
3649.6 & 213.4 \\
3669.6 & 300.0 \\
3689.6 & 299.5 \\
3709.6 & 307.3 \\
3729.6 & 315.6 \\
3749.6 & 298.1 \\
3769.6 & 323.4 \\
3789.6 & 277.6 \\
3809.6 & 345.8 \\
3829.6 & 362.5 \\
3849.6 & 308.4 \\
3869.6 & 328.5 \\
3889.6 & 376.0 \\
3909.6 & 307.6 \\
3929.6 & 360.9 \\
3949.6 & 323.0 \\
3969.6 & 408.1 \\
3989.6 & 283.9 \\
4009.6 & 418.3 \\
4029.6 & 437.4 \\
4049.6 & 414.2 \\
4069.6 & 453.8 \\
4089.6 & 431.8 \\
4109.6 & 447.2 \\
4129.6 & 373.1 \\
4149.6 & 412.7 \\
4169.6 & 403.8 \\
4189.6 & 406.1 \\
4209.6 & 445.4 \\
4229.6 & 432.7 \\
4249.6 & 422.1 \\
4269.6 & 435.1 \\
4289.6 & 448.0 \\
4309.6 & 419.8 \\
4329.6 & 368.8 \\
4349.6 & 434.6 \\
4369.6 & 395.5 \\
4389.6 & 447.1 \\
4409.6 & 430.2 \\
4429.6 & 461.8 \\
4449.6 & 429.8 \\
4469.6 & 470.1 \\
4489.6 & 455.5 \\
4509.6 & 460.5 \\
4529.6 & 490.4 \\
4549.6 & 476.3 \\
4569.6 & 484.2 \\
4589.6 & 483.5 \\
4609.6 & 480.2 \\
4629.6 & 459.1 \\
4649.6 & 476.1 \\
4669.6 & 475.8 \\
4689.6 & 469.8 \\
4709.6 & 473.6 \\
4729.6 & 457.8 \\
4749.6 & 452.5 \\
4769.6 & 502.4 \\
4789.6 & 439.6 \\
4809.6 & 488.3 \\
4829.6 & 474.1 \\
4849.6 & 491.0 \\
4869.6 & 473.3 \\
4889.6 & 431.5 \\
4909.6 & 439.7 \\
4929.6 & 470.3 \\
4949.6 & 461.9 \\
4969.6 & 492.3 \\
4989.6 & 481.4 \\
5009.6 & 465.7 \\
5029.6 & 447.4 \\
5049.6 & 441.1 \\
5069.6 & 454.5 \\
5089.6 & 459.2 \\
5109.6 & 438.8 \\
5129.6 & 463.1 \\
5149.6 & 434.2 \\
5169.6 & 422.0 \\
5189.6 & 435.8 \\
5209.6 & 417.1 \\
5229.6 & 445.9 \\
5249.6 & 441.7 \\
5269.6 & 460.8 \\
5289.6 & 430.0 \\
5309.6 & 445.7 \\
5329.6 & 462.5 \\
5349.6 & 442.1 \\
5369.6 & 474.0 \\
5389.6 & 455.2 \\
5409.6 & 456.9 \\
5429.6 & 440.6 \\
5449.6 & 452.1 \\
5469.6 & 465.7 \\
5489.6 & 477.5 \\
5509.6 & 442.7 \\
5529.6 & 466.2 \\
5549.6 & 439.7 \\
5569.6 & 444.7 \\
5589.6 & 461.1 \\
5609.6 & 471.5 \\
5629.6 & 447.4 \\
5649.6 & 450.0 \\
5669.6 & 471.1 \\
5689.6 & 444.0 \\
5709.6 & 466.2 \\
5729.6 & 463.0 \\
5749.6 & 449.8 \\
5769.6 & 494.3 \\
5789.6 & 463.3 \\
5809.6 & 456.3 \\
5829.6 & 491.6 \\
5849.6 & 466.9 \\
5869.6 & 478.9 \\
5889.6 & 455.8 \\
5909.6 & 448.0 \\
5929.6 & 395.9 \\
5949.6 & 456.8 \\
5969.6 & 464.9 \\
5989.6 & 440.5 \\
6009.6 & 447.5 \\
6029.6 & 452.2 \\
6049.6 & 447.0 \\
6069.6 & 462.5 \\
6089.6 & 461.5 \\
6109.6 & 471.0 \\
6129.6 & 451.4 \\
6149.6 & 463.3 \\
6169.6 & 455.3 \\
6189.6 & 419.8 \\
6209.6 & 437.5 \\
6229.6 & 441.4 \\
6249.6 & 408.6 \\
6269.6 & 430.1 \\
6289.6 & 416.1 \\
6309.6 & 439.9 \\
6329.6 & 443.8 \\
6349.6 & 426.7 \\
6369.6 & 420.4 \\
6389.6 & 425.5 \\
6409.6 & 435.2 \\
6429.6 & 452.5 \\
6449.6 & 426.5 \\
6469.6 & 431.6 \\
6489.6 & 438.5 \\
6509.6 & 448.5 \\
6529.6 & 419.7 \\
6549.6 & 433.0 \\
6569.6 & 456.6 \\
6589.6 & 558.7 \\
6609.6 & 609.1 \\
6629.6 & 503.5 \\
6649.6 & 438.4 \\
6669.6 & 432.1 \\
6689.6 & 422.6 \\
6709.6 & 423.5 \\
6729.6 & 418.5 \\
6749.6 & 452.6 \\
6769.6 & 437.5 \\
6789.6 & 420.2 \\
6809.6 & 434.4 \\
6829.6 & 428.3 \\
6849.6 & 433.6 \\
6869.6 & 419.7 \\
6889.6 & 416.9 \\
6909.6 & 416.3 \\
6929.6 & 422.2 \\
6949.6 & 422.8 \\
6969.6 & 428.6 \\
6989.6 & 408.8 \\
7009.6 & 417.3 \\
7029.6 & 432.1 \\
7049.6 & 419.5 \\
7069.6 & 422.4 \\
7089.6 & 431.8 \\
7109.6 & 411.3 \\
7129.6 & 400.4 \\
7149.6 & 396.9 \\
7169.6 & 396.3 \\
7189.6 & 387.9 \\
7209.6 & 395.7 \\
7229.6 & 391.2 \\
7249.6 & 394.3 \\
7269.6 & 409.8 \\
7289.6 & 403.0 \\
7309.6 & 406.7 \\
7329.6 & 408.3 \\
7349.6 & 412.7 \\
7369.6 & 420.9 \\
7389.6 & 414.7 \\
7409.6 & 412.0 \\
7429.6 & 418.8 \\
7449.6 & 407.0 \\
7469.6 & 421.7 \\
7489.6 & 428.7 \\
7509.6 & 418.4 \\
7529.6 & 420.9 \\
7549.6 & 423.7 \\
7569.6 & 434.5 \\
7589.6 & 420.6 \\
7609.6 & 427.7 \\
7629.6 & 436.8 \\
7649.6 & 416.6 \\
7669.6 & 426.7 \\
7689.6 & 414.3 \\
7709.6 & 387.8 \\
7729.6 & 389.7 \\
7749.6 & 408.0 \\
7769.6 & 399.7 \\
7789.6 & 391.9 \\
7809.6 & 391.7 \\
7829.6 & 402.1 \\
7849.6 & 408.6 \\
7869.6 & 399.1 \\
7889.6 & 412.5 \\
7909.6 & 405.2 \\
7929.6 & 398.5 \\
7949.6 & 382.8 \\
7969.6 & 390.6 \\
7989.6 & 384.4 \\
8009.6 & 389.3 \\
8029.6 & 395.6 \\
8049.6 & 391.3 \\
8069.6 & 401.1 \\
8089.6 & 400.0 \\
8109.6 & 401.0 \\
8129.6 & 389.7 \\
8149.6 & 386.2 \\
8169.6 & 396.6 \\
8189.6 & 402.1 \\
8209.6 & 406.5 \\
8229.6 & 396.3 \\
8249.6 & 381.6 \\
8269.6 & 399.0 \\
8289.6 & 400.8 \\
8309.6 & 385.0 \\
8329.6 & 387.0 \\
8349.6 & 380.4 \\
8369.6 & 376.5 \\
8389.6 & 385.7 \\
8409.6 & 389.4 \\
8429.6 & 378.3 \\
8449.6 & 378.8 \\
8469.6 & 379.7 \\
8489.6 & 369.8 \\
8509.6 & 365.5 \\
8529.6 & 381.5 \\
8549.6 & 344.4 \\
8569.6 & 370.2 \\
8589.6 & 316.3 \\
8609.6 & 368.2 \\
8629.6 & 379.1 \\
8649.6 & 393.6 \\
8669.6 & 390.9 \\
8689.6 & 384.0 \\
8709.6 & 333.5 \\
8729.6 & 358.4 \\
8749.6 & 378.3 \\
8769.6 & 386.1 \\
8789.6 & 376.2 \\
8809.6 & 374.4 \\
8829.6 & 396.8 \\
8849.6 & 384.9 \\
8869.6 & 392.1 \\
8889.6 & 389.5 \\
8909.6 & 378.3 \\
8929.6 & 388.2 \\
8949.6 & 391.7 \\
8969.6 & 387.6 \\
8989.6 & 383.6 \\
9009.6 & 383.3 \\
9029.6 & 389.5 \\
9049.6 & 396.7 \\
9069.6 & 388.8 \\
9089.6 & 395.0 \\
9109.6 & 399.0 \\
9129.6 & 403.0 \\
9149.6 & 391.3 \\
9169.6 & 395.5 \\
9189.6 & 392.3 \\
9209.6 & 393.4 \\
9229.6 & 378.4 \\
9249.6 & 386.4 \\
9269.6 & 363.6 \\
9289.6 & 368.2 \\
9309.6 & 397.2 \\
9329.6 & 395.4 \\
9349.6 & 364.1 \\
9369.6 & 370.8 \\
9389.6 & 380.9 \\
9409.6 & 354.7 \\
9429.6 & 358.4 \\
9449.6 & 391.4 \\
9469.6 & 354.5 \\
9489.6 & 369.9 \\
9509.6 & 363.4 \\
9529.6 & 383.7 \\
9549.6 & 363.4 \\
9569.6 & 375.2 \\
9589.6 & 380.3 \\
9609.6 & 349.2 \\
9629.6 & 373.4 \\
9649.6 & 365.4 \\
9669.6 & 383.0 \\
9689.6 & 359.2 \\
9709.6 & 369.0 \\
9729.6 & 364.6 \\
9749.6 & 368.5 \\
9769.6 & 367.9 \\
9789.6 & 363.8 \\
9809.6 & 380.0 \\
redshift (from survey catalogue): 0.01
